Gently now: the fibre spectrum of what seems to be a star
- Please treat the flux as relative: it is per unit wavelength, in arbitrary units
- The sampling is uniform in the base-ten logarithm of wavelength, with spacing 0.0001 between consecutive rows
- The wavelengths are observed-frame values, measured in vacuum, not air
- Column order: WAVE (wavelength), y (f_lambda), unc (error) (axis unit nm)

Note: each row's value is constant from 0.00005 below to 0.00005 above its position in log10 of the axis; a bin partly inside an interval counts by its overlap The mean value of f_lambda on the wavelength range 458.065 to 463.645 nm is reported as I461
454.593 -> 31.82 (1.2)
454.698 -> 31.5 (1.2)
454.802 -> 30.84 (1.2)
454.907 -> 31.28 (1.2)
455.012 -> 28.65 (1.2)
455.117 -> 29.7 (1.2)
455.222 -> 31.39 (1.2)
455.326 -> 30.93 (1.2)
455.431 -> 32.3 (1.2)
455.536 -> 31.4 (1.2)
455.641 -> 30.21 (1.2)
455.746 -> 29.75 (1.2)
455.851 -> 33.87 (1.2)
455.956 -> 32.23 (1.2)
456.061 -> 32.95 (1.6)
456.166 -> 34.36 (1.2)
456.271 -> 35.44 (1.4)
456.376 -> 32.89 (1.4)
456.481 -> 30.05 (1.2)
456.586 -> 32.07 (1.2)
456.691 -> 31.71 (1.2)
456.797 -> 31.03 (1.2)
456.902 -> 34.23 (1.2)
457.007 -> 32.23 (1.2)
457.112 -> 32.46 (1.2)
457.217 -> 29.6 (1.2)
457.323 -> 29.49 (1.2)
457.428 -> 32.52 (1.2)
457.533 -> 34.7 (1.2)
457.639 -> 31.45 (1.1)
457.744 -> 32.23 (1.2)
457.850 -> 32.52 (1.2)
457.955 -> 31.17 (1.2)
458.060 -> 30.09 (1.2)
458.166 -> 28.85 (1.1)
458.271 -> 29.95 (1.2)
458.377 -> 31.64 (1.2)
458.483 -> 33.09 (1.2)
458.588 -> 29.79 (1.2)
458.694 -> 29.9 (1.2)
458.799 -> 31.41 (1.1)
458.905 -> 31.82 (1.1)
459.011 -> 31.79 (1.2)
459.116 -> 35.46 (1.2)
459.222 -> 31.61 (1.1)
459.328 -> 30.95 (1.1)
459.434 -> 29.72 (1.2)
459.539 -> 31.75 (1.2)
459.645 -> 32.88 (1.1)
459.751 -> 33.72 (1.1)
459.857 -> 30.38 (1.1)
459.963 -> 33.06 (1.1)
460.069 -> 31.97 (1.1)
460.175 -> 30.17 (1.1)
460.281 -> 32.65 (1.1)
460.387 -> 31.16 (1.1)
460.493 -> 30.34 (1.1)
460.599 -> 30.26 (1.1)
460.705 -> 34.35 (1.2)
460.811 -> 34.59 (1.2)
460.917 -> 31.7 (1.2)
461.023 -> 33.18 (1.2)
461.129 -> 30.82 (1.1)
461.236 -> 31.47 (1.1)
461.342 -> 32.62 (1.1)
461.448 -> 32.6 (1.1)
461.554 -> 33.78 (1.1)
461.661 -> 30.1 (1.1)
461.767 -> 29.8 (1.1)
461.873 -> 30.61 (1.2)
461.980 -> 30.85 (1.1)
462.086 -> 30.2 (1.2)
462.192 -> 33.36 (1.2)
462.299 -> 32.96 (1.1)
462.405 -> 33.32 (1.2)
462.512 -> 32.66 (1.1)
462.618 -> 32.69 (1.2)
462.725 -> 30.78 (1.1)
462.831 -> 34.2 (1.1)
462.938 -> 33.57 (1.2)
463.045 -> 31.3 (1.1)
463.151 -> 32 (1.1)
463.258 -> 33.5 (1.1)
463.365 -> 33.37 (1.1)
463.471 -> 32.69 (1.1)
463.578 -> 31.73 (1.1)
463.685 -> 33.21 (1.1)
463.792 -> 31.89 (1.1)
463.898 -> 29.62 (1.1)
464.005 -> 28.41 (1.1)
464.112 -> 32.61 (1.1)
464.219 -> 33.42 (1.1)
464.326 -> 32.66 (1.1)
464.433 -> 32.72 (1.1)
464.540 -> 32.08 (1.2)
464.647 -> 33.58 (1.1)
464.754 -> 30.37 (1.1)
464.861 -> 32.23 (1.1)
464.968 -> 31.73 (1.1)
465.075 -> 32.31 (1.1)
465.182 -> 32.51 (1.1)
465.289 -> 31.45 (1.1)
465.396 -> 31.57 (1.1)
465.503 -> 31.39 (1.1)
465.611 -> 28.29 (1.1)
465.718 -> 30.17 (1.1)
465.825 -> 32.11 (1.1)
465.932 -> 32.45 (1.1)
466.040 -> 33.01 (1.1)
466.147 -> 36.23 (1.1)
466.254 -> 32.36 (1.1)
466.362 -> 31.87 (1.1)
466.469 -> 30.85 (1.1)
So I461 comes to 31.9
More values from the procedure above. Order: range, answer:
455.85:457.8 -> 32.4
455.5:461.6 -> 31.9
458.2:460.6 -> 31.5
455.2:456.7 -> 32.1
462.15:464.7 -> 32.4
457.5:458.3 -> 31.3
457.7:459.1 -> 31.2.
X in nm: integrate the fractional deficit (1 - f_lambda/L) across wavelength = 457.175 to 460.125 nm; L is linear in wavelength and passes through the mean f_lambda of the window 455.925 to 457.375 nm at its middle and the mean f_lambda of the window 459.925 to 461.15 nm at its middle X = 0.05 nm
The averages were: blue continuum 32.2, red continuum 32.1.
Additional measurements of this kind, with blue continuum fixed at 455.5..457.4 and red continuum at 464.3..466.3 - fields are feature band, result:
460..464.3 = 0.003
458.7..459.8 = 0.001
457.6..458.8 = 0.039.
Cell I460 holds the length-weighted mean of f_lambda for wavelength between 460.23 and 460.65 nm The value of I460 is 31.1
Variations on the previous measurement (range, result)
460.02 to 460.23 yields 31.1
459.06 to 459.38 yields 32.7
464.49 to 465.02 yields 32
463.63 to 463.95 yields 31.6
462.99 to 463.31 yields 32.3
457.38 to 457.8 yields 32.7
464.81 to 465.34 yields 32.1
